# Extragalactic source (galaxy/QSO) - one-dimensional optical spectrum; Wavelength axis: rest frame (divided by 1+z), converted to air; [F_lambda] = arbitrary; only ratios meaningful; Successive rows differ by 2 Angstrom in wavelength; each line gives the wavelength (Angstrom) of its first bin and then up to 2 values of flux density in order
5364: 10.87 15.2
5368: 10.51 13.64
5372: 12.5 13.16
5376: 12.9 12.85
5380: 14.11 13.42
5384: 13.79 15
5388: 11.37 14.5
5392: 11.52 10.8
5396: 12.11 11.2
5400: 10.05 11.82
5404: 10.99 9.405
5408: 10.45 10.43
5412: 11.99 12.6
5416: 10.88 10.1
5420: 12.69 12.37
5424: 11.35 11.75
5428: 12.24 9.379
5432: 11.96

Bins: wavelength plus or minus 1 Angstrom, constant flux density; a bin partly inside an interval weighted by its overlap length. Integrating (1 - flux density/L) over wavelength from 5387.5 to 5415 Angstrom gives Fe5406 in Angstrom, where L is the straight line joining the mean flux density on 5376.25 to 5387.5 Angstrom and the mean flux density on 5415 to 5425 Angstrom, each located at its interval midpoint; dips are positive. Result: 2.6 Angstrom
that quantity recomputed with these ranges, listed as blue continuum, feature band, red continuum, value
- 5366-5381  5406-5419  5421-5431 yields 1.0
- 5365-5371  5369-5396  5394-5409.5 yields -2.0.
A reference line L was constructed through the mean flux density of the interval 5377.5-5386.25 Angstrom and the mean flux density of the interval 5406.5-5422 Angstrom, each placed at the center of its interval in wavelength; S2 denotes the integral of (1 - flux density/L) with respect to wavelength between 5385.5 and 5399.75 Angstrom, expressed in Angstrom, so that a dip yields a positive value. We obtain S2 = 0.9 Angstrom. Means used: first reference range 13.8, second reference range 11.3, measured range 12.1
